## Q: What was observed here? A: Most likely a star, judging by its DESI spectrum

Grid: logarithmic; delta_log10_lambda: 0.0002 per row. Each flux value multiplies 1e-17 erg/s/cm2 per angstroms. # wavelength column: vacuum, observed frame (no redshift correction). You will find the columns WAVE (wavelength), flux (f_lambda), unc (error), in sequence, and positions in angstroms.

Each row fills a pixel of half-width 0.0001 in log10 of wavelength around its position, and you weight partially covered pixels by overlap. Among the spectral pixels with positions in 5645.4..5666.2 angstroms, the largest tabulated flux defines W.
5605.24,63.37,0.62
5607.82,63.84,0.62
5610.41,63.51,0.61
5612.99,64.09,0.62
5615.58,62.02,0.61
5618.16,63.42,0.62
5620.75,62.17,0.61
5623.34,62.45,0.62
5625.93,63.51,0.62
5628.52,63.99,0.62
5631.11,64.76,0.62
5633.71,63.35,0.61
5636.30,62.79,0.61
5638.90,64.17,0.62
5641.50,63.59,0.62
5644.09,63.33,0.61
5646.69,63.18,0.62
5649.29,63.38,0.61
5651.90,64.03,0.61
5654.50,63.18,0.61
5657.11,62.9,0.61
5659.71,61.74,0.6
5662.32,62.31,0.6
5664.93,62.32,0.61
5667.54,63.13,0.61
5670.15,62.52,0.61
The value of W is 64.03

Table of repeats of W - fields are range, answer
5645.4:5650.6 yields 63.38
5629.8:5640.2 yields 64.76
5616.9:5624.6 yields 63.42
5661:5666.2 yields 62.32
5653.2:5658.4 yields 63.18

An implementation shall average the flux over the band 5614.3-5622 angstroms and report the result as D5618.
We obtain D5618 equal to 62.6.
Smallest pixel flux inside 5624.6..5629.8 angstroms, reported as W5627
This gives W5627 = 63.51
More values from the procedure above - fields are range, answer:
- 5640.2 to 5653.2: 63.18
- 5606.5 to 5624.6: 62.02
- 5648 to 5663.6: 61.74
